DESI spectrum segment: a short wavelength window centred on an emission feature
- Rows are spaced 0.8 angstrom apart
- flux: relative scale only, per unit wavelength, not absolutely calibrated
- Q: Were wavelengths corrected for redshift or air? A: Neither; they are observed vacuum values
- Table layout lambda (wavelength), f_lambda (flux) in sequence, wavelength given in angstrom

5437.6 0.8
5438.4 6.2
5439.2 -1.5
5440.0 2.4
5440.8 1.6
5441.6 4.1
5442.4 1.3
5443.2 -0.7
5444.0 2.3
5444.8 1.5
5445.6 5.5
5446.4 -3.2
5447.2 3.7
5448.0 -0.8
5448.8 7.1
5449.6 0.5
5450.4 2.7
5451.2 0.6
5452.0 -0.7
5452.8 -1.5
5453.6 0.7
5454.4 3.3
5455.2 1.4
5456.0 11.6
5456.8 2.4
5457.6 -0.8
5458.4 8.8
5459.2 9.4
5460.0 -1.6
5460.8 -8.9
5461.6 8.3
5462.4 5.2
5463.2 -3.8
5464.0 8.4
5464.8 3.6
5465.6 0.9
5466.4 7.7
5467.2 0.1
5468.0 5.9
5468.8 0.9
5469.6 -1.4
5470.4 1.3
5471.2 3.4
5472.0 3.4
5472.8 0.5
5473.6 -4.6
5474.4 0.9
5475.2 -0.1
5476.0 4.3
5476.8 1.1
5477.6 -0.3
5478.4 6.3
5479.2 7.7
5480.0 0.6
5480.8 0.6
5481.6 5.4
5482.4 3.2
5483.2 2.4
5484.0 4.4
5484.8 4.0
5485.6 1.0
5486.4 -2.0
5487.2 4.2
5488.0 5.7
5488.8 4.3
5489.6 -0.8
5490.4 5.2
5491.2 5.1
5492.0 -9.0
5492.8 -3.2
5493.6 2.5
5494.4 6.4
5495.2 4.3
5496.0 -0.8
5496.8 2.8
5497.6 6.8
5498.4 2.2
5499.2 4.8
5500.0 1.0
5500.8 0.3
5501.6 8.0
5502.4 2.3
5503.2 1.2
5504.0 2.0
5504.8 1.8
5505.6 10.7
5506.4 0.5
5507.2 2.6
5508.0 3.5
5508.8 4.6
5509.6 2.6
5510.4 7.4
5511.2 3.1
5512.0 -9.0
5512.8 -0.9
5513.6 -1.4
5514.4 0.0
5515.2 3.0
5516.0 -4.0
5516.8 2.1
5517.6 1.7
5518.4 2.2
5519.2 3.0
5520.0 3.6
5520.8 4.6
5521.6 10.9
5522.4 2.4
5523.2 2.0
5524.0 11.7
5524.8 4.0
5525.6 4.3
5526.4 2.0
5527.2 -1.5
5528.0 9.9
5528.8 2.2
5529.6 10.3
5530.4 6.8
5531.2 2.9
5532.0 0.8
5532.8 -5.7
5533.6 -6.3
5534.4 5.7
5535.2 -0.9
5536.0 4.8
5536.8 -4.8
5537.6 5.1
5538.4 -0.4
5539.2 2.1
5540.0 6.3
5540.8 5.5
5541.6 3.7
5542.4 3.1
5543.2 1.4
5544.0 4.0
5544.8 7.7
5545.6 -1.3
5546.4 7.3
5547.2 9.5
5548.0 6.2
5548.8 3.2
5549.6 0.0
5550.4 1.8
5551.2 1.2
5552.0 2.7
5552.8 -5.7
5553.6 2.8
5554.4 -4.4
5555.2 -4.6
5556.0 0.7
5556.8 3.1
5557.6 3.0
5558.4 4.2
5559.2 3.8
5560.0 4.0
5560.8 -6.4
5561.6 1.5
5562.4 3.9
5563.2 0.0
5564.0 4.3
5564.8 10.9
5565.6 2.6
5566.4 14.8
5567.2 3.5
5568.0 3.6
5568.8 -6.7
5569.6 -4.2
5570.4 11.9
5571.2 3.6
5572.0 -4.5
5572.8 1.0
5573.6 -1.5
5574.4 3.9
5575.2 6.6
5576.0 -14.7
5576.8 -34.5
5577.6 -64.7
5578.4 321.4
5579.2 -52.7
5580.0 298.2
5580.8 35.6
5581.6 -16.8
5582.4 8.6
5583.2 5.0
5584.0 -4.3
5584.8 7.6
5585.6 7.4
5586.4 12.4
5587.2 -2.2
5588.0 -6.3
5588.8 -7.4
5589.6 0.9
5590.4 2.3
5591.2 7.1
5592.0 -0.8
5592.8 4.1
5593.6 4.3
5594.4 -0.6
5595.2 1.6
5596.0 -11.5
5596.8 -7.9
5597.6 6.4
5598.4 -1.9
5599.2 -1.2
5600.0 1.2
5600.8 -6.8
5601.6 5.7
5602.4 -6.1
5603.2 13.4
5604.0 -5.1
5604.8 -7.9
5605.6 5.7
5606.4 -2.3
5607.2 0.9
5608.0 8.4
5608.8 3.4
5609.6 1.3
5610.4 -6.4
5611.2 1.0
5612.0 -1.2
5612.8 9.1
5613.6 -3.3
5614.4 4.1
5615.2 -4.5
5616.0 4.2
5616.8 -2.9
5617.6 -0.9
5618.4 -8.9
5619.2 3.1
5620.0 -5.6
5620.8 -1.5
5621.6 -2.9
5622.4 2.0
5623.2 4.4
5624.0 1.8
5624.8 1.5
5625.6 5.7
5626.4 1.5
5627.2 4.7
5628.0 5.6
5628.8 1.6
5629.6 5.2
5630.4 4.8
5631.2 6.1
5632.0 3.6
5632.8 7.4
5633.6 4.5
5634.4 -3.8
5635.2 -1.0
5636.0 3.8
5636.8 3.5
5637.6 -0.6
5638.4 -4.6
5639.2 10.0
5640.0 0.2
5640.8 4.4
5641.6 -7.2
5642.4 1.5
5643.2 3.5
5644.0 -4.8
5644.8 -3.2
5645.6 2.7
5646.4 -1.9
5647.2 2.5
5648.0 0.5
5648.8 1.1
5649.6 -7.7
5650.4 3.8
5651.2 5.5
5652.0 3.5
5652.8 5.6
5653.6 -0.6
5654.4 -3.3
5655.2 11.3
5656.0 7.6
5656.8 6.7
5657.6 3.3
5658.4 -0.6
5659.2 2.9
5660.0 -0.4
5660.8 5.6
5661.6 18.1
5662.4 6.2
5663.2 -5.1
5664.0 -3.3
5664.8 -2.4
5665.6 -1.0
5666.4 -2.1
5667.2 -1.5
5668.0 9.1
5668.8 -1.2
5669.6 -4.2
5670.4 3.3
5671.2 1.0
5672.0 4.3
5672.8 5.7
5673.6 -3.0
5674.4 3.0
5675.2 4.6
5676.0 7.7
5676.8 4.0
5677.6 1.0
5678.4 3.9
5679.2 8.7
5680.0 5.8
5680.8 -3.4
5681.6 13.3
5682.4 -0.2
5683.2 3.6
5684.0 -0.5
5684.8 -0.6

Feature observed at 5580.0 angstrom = Mg II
